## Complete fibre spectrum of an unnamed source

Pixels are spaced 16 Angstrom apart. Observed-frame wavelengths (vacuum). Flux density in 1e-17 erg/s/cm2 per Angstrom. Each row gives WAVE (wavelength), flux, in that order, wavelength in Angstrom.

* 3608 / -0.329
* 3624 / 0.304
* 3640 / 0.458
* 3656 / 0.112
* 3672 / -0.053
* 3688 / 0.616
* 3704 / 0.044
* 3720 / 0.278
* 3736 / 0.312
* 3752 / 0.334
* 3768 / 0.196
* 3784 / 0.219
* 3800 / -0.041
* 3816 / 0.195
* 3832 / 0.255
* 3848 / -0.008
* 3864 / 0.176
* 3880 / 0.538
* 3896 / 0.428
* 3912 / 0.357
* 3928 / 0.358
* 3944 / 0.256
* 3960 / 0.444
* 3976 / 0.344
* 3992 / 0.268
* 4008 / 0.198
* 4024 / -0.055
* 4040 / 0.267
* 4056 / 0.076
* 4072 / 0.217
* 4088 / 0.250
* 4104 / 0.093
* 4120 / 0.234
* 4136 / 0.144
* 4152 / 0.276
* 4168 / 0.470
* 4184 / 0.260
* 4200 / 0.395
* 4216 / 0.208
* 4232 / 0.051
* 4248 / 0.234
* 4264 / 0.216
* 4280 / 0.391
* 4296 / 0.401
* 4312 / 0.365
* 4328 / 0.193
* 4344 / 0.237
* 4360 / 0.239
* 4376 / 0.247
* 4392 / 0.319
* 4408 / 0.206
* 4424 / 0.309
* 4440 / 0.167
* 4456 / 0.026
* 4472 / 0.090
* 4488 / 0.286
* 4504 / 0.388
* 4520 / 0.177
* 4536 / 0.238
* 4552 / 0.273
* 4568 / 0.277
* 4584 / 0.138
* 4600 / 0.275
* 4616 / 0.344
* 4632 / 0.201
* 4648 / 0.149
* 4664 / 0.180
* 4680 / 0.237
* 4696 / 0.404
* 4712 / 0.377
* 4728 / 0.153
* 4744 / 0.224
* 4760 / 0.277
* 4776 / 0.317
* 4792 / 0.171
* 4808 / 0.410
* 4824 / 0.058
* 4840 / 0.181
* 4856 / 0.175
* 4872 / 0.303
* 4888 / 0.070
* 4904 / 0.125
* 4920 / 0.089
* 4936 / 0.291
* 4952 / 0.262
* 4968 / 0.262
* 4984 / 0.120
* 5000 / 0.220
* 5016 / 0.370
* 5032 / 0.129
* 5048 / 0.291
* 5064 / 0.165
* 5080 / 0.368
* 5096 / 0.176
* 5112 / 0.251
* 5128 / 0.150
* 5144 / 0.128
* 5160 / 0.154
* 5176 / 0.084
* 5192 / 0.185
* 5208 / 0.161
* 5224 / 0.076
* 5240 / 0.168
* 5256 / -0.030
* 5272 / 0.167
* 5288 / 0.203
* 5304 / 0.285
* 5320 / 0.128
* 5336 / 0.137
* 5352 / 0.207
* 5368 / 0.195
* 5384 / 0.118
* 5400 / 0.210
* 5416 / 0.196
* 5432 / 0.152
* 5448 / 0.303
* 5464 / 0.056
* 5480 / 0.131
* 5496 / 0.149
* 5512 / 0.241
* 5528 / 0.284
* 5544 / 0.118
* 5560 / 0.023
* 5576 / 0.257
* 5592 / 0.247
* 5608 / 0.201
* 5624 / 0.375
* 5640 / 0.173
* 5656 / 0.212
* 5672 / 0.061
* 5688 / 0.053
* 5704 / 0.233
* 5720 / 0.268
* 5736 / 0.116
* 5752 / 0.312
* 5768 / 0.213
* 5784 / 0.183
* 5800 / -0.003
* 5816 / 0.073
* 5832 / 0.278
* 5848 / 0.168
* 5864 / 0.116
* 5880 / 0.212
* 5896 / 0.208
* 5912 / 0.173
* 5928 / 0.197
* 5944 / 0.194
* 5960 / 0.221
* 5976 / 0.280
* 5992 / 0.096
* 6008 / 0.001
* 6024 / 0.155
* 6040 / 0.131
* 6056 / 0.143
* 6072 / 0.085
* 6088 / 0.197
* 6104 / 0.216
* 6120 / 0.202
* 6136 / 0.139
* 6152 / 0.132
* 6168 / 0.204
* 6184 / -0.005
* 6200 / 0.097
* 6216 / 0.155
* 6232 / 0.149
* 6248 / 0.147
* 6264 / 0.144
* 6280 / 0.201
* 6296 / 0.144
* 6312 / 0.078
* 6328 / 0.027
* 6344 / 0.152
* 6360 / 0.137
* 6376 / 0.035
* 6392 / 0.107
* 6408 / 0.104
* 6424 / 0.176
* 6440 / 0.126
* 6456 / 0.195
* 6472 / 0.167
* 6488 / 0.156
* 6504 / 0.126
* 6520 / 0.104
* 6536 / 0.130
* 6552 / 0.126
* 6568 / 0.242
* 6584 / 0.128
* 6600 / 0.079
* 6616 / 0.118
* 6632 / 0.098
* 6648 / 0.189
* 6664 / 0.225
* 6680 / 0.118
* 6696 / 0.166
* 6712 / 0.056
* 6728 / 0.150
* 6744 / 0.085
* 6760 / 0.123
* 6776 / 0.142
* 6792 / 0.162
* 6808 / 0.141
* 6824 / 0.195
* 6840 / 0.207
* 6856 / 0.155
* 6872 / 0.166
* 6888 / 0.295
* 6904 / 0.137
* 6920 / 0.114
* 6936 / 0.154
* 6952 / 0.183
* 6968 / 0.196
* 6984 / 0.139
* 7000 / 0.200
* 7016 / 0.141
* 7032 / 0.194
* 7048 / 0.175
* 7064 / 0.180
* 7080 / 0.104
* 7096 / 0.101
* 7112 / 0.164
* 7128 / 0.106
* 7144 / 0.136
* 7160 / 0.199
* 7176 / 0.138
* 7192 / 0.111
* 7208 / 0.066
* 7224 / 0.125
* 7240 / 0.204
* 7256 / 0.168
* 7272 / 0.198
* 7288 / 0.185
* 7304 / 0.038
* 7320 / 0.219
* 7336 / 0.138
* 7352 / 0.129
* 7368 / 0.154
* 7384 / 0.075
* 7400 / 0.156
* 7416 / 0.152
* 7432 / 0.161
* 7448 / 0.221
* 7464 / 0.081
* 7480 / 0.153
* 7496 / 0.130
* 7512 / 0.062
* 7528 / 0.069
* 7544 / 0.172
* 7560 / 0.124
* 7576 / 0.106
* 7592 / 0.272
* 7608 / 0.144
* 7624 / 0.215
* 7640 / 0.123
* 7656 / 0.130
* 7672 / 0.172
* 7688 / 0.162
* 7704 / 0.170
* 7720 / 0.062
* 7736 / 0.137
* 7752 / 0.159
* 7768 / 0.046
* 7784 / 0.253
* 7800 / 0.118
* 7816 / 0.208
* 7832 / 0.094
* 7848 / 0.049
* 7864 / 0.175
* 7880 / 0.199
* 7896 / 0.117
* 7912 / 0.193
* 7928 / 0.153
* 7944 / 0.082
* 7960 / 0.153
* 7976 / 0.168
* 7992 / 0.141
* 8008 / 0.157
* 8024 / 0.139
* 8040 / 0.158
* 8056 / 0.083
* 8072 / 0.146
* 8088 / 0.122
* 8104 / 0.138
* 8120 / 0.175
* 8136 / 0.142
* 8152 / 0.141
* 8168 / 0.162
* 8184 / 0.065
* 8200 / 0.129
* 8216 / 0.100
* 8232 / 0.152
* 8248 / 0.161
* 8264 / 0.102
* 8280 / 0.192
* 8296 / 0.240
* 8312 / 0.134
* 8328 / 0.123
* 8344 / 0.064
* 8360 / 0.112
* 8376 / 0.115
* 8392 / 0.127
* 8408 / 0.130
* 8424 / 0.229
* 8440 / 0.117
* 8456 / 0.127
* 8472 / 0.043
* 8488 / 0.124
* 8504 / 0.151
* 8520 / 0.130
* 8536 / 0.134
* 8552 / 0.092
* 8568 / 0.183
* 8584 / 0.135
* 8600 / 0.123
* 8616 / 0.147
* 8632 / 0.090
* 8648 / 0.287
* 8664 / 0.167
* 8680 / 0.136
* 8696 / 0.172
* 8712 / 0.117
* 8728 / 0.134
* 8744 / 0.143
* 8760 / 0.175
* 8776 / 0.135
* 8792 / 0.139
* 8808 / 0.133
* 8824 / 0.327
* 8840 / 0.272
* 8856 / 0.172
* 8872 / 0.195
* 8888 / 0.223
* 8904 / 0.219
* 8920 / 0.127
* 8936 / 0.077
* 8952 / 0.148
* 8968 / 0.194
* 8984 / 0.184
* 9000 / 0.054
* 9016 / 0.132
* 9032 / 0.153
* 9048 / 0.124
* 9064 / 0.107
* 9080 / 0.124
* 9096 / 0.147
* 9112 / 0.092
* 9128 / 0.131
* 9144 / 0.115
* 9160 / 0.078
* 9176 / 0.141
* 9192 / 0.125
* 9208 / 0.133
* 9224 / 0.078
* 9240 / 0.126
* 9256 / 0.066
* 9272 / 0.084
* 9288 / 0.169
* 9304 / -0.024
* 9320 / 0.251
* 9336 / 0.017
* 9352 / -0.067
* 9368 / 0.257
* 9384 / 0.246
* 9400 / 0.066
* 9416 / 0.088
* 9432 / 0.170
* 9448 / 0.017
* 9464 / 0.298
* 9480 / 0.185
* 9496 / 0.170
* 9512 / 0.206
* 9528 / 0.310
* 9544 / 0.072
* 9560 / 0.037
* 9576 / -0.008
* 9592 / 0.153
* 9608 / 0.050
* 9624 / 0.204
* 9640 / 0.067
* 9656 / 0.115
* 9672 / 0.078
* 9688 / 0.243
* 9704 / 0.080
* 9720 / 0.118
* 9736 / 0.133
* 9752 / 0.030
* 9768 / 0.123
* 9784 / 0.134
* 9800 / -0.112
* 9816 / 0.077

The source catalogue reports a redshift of 1.35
